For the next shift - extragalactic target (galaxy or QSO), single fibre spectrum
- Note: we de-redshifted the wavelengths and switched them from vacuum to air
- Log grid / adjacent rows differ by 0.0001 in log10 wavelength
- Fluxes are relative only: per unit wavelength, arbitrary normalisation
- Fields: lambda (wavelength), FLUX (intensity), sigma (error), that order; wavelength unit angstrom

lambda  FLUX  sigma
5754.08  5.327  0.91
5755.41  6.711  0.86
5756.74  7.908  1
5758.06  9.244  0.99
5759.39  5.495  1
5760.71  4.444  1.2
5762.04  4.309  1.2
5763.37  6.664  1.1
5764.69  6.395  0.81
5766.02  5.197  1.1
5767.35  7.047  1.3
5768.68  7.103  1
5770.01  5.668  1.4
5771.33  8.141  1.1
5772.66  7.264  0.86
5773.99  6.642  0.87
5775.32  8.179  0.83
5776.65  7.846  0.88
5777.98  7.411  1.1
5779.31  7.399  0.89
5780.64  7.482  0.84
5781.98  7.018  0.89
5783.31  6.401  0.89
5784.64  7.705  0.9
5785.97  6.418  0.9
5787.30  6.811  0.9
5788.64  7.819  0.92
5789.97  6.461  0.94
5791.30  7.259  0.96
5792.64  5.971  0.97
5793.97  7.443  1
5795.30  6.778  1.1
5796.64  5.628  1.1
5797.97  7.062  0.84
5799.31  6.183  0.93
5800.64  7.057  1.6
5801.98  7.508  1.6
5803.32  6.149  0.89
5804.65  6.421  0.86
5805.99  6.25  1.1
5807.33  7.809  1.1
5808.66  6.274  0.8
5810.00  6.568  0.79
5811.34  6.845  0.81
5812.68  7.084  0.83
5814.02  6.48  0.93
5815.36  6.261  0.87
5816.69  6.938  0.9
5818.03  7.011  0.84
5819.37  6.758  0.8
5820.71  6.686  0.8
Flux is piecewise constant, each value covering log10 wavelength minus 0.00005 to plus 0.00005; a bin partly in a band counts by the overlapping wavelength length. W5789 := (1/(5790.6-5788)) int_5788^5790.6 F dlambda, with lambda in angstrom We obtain 7.15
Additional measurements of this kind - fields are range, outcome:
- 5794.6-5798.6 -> 6.5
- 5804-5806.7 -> 6.34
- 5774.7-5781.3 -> 7.66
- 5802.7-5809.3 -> 6.59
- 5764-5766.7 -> 5.82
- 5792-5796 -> 6.73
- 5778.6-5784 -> 7.08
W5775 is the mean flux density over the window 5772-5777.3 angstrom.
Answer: 7.48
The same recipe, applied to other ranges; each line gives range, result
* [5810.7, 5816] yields 6.66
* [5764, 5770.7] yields 6.3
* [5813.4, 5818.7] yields 6.68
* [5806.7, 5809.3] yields 7.06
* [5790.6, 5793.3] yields 6.61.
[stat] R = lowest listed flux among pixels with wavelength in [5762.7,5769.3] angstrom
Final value 5.197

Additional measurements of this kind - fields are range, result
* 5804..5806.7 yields 6.25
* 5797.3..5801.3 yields 6.183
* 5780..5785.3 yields 6.401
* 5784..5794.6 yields 5.971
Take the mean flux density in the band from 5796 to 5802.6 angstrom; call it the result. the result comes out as 6.69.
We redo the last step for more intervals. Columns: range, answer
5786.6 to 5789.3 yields 7.29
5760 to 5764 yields 5.13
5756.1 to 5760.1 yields 7.52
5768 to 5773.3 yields 7.05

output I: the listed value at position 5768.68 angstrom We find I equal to 7.103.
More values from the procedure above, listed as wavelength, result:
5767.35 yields 7.047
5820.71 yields 6.686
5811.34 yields 6.845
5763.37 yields 6.664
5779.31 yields 7.399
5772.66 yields 7.264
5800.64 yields 7.057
